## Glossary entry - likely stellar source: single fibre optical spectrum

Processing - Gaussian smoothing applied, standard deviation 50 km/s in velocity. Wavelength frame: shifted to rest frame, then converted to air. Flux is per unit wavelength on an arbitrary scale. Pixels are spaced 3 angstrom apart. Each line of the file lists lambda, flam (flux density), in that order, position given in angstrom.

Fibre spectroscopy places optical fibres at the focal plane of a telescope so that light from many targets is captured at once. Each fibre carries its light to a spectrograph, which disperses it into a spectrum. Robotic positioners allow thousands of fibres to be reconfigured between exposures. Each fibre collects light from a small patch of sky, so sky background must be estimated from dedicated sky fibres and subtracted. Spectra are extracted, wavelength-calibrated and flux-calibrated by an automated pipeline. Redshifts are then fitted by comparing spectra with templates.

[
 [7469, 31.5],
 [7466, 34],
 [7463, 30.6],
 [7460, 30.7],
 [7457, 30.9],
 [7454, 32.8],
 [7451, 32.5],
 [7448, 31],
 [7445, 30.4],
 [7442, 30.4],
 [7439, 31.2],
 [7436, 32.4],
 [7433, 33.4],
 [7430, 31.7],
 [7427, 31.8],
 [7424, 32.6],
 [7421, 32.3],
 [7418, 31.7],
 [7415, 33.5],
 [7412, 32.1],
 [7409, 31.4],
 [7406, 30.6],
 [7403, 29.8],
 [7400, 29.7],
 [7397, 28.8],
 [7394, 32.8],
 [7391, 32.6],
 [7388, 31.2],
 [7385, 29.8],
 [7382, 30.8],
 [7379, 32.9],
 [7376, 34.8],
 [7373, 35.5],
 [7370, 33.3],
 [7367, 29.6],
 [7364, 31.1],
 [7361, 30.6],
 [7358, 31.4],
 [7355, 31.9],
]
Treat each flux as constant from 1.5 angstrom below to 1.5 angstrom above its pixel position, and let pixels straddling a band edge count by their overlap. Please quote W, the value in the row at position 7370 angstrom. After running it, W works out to 33.3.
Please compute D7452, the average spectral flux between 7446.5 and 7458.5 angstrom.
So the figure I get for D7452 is 31.8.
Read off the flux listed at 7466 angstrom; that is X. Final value 34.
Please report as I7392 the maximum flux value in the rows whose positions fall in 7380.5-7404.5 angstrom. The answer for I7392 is 32.8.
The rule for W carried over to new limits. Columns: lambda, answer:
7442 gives 30.4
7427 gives 31.8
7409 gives 31.4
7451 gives 32.5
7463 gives 30.6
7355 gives 31.9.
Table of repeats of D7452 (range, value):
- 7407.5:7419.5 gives 32.2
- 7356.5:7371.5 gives 31.2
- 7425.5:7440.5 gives 32.1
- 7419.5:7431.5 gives 32.1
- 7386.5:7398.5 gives 31.4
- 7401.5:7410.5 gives 30.6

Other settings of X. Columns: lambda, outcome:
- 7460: 30.7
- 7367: 29.6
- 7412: 32.1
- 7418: 31.7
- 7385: 29.8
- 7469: 31.5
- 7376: 34.8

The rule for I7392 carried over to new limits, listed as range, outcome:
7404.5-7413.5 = 32.1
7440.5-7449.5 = 31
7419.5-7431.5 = 32.6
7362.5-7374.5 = 35.5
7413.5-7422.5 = 33.5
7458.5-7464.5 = 30.7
